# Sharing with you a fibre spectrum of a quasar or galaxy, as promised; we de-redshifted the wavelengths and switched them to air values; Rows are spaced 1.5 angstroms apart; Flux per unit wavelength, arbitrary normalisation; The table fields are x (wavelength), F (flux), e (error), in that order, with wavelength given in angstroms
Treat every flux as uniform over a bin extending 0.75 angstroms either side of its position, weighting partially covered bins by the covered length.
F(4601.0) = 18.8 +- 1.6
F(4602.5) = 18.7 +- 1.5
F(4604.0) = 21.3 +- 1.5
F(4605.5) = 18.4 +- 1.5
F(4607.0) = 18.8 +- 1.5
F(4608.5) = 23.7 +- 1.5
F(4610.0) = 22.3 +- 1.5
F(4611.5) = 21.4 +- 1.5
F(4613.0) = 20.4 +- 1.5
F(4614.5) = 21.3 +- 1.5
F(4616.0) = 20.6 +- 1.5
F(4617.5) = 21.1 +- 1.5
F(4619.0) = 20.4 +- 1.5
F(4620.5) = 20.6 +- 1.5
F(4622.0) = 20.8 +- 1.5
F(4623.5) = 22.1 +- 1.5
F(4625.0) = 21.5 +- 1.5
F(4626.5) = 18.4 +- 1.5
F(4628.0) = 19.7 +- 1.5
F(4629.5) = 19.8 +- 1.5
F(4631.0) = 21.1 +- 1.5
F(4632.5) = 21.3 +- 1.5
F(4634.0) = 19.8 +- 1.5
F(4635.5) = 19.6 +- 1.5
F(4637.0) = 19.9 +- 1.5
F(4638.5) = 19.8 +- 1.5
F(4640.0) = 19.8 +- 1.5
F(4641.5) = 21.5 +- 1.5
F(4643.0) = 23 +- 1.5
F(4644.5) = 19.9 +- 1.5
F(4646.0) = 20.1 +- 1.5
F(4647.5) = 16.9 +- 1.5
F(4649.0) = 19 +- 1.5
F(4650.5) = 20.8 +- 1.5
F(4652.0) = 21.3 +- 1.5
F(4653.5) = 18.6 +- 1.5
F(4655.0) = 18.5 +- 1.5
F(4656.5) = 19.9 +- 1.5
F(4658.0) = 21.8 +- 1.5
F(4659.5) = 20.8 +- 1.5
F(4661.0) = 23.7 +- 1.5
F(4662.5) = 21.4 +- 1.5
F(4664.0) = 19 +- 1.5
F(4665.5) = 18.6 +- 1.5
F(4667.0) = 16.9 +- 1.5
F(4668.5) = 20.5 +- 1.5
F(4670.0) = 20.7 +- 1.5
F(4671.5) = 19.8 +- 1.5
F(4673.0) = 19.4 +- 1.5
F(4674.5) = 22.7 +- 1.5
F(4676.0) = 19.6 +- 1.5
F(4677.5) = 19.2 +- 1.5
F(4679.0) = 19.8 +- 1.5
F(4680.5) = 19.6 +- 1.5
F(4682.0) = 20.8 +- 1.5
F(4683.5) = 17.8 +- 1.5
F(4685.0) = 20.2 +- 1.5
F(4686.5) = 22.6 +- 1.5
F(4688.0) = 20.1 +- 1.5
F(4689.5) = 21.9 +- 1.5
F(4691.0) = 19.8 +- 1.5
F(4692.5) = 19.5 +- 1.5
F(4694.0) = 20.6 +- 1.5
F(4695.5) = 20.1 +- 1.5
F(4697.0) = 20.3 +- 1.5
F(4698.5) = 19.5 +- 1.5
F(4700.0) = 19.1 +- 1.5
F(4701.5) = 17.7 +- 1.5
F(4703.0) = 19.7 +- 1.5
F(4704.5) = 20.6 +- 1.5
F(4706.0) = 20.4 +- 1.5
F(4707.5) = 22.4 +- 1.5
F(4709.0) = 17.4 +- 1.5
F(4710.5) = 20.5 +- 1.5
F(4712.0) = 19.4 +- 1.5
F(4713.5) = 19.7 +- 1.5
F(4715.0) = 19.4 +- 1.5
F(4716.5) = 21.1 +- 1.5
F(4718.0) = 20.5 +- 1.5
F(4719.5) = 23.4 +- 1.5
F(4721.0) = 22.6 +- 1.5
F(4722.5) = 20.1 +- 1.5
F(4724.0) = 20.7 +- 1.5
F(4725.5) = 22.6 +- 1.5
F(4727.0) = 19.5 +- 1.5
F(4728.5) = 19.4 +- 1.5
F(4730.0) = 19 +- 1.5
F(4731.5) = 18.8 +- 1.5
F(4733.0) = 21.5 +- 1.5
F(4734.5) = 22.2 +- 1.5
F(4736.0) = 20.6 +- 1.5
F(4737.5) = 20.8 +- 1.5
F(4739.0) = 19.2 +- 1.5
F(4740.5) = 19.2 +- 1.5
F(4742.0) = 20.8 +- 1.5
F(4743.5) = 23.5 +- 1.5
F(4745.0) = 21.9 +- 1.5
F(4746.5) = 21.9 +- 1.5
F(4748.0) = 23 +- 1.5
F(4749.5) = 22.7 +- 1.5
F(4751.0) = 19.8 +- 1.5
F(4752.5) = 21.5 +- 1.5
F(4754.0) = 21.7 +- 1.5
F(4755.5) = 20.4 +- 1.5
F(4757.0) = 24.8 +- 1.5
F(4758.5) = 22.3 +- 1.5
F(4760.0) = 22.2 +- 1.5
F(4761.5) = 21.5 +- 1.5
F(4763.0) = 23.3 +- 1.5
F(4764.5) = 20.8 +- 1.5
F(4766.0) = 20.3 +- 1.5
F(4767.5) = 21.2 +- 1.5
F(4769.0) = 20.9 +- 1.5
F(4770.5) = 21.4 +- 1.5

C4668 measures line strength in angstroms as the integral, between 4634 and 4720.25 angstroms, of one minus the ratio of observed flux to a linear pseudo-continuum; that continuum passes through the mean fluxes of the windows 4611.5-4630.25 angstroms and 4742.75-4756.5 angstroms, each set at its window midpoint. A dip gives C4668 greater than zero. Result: 4.2 angstroms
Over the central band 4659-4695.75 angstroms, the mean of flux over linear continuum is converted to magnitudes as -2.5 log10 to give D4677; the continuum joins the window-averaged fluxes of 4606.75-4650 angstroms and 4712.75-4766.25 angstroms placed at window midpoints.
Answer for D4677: 0.033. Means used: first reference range 20.5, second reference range 21.2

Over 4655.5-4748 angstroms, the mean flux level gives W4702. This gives 20.4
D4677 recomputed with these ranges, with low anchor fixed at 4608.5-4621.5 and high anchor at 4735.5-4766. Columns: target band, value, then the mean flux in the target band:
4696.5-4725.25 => 0.061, 20.3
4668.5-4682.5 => 0.061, 20.2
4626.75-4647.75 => 0.054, 20.2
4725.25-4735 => 0.064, 20.3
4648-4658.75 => 0.072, 19.9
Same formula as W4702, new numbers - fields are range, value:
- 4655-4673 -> 20.2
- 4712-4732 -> 20.5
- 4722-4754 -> 20.9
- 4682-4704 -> 20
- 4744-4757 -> 21.8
